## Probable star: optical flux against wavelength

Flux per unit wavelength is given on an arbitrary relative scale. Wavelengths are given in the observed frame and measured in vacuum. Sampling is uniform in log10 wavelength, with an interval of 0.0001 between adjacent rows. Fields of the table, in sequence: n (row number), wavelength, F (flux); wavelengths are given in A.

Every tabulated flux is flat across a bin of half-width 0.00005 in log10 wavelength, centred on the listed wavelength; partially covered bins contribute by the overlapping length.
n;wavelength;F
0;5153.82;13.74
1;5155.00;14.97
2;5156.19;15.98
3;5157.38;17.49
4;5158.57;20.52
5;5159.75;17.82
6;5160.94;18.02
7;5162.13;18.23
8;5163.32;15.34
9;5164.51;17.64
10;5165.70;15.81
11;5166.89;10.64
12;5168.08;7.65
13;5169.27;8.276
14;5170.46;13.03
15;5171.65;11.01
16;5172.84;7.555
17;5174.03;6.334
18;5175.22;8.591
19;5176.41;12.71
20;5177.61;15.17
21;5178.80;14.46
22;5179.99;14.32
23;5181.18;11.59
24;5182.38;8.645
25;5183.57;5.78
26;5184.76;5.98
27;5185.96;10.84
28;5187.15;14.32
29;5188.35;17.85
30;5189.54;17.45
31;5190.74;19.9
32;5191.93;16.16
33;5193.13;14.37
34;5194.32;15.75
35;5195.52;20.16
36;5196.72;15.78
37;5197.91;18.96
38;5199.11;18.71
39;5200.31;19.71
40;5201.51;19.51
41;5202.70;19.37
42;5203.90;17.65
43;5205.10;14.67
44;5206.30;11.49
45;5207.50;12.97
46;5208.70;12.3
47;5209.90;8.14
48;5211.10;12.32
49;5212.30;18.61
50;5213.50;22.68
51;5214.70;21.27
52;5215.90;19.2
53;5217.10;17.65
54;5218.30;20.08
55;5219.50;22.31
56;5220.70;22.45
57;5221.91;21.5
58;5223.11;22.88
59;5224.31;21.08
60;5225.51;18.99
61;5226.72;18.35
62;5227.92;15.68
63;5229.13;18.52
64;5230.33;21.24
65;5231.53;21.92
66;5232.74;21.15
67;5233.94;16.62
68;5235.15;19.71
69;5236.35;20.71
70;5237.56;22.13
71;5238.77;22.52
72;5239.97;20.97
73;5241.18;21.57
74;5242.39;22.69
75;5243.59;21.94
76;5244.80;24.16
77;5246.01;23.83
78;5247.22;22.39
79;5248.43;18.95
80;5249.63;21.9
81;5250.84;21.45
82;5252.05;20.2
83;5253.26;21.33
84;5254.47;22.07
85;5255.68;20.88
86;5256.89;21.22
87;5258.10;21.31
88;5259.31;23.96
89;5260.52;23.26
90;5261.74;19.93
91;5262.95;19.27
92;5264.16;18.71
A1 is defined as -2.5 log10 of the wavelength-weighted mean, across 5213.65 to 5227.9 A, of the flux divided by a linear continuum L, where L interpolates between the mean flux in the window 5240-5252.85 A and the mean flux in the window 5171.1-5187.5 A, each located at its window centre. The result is -0.169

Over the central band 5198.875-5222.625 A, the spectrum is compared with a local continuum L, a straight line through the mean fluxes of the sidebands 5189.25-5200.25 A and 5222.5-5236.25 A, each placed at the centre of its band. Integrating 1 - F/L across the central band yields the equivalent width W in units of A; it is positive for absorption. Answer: 1.2 A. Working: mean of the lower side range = 17.6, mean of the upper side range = 19.7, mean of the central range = 17.6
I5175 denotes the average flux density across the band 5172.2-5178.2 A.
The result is 10.1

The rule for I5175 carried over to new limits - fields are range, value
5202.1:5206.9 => 15.8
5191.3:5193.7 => 15.4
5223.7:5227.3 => 19.5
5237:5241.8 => 21.8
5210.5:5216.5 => 18.8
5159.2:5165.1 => 17.4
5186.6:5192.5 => 17.2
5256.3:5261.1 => 22.4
